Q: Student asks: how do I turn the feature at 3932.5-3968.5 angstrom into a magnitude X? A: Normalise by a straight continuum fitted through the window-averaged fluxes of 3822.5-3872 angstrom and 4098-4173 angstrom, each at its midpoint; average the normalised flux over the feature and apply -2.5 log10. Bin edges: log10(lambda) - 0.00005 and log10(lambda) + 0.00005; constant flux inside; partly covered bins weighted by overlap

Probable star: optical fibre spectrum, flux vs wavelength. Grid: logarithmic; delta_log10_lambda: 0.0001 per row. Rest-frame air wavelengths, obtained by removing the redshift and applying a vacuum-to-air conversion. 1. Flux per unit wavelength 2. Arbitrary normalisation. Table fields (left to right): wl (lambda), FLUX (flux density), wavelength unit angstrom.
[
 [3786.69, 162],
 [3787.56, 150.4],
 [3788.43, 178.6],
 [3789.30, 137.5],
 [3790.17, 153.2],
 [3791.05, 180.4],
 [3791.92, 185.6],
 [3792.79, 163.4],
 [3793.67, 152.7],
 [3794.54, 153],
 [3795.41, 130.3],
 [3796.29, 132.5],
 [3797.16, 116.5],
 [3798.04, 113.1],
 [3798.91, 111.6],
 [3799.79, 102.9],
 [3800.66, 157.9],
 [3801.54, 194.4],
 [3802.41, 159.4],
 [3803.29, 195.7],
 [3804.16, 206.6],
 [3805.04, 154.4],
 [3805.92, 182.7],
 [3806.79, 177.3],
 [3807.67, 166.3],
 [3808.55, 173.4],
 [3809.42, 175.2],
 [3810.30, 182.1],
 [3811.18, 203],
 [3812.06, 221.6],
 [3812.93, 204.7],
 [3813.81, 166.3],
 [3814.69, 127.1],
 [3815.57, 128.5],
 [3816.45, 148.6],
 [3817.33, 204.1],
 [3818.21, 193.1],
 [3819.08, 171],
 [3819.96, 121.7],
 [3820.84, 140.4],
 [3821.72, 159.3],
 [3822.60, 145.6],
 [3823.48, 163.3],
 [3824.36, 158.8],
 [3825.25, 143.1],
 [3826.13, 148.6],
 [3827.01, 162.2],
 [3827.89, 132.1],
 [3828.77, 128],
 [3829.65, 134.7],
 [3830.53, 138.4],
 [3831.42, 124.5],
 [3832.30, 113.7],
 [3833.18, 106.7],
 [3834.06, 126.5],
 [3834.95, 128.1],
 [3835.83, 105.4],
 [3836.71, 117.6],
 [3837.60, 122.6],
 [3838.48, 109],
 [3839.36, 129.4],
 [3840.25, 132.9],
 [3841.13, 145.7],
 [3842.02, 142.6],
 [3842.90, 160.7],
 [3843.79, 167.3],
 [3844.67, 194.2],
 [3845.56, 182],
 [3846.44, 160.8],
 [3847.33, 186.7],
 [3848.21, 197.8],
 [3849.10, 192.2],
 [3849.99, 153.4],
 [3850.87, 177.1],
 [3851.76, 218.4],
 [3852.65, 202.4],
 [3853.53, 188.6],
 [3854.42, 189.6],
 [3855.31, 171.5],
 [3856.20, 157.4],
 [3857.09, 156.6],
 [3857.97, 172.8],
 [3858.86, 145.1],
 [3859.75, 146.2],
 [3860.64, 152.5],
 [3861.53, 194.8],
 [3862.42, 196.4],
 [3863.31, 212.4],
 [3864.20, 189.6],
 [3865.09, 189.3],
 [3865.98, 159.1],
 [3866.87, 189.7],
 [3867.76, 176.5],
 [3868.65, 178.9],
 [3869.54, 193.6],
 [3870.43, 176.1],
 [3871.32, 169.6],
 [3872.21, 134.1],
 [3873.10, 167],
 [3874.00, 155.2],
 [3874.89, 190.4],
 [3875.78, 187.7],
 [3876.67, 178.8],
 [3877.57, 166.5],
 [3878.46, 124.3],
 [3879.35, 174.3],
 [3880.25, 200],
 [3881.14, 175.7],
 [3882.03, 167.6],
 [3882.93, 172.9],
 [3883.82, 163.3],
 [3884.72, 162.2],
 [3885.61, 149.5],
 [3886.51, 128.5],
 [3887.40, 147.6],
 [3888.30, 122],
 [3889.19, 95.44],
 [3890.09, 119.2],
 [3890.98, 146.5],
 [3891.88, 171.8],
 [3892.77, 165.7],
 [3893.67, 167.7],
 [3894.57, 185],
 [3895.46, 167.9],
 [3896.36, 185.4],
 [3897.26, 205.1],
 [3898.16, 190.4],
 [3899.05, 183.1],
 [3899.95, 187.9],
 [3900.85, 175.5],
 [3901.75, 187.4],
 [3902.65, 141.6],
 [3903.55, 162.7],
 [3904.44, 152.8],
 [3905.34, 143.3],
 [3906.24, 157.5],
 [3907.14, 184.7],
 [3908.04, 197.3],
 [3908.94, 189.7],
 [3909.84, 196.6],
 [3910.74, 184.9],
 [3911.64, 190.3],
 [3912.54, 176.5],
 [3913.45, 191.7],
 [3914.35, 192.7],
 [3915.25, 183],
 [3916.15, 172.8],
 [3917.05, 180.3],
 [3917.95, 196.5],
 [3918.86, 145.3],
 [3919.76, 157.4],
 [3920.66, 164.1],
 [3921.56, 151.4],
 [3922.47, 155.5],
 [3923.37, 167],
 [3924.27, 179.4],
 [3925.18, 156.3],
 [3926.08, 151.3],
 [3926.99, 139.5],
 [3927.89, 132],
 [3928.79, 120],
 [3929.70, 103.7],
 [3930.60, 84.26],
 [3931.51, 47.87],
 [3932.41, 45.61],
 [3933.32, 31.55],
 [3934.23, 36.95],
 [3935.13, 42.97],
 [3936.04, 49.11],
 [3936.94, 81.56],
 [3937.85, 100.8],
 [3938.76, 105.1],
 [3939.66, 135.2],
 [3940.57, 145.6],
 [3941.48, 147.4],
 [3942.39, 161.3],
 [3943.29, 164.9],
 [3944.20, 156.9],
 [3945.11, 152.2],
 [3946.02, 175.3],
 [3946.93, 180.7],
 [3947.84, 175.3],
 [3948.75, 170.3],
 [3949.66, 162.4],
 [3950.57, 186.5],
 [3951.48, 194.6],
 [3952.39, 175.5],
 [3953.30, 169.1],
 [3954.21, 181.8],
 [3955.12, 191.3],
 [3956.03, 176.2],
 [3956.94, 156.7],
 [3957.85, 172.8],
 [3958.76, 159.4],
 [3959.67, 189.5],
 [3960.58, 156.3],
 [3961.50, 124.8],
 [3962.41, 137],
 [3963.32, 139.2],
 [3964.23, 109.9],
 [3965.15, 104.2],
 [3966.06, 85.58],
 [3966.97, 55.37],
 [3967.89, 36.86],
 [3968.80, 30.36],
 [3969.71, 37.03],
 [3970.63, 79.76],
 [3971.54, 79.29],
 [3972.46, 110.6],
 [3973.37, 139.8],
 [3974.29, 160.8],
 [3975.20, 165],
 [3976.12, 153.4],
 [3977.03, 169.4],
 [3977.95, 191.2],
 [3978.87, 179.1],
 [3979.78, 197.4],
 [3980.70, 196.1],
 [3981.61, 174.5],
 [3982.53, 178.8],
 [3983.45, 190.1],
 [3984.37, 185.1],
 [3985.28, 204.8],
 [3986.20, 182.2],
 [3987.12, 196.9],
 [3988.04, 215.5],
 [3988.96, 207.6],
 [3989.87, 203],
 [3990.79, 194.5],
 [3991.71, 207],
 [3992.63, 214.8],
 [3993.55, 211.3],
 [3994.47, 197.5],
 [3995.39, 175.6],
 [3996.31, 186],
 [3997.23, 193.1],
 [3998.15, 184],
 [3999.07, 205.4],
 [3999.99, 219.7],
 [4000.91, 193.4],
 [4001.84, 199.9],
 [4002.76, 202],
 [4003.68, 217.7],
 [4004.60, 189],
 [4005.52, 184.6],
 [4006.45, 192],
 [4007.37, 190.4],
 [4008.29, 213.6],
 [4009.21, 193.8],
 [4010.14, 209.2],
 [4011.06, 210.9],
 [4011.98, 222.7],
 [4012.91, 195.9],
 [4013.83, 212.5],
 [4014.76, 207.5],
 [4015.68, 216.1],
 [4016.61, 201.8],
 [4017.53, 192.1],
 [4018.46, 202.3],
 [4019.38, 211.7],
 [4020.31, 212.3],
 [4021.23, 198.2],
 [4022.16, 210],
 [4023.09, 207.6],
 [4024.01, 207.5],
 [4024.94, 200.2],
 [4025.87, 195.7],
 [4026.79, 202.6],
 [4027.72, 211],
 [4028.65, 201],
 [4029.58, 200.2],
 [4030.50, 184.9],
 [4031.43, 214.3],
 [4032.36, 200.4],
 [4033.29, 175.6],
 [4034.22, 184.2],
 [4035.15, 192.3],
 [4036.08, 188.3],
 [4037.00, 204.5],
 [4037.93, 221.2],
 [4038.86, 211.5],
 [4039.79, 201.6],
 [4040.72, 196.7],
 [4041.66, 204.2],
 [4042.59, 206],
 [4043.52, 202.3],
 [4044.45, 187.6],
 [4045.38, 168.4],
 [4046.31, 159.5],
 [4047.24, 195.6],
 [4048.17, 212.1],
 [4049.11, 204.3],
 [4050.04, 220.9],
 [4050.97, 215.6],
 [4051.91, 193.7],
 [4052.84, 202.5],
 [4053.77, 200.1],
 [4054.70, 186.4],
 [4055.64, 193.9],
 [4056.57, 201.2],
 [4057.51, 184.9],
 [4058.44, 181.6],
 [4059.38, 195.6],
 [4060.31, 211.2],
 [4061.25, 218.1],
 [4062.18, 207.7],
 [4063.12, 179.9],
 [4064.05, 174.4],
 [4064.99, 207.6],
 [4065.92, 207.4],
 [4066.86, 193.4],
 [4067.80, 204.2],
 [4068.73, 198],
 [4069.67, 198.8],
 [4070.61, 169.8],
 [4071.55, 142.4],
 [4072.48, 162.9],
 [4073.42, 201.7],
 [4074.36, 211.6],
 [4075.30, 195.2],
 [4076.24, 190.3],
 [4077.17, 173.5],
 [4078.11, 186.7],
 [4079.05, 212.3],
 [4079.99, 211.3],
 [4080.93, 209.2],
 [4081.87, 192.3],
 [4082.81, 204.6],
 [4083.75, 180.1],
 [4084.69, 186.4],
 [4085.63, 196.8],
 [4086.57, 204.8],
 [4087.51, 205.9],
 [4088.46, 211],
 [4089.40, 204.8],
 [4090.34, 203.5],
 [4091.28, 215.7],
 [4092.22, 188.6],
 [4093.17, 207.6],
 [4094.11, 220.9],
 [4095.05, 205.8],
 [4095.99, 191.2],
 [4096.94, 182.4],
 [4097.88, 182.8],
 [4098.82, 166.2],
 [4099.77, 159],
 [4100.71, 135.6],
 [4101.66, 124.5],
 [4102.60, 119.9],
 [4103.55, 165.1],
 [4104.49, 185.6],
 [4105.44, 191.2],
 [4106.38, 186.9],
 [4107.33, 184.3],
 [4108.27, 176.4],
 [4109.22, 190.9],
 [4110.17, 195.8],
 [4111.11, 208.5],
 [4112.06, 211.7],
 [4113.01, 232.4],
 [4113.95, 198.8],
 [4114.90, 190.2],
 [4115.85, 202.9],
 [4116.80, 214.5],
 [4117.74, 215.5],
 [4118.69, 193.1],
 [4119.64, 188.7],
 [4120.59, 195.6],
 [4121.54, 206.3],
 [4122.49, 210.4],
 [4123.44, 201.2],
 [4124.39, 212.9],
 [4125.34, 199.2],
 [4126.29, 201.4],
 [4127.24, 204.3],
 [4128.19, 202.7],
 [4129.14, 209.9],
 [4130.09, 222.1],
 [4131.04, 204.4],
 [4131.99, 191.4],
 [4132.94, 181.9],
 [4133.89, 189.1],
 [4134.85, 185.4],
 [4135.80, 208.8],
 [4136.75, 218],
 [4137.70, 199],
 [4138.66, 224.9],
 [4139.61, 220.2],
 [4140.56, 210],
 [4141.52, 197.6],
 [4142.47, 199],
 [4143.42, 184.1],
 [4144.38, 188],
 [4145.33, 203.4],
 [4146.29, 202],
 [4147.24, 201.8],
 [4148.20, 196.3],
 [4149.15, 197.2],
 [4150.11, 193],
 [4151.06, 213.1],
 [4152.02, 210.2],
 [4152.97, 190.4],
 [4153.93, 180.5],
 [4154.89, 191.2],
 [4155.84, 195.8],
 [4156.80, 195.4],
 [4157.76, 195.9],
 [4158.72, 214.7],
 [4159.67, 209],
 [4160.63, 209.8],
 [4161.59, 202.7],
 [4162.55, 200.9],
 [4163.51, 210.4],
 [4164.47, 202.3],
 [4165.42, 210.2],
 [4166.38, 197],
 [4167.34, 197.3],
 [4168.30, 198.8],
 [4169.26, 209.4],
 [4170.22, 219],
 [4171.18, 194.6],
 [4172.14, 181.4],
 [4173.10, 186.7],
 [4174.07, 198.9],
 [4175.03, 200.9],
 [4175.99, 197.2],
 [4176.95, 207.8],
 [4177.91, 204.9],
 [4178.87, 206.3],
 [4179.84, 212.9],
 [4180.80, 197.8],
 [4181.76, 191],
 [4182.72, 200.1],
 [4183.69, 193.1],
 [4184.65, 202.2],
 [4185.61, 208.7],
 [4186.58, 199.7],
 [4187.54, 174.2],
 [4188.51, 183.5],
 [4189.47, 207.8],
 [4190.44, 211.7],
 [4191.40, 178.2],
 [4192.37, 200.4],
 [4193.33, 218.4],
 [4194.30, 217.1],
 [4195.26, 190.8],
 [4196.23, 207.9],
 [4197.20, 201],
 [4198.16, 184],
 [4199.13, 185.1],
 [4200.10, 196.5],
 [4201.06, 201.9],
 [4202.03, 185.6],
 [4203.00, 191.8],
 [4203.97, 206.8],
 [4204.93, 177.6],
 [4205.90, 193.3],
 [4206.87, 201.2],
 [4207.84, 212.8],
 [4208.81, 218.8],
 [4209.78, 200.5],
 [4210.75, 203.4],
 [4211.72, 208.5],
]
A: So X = 0.28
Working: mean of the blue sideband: 160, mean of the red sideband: 196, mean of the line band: 134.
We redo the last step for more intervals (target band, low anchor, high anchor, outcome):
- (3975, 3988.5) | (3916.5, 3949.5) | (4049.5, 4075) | -0.195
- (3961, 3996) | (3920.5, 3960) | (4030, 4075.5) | 0.042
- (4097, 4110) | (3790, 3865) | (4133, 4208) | 0.144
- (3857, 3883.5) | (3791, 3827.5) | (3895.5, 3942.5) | -0.133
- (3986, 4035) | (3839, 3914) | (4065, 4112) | -0.107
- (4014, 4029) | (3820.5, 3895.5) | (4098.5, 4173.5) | -0.134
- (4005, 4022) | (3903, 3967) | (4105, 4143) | -0.198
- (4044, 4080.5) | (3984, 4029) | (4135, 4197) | 0.042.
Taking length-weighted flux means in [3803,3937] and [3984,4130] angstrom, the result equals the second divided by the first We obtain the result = 1.24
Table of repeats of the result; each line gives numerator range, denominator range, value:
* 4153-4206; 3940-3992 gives 1.27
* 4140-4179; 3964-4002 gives 1.24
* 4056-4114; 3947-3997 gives 1.19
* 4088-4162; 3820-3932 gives 1.22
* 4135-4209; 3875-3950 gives 1.32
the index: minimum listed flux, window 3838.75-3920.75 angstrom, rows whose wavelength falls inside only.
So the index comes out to 95.44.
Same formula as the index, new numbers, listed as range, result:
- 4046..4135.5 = 119.9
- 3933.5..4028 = 30.36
